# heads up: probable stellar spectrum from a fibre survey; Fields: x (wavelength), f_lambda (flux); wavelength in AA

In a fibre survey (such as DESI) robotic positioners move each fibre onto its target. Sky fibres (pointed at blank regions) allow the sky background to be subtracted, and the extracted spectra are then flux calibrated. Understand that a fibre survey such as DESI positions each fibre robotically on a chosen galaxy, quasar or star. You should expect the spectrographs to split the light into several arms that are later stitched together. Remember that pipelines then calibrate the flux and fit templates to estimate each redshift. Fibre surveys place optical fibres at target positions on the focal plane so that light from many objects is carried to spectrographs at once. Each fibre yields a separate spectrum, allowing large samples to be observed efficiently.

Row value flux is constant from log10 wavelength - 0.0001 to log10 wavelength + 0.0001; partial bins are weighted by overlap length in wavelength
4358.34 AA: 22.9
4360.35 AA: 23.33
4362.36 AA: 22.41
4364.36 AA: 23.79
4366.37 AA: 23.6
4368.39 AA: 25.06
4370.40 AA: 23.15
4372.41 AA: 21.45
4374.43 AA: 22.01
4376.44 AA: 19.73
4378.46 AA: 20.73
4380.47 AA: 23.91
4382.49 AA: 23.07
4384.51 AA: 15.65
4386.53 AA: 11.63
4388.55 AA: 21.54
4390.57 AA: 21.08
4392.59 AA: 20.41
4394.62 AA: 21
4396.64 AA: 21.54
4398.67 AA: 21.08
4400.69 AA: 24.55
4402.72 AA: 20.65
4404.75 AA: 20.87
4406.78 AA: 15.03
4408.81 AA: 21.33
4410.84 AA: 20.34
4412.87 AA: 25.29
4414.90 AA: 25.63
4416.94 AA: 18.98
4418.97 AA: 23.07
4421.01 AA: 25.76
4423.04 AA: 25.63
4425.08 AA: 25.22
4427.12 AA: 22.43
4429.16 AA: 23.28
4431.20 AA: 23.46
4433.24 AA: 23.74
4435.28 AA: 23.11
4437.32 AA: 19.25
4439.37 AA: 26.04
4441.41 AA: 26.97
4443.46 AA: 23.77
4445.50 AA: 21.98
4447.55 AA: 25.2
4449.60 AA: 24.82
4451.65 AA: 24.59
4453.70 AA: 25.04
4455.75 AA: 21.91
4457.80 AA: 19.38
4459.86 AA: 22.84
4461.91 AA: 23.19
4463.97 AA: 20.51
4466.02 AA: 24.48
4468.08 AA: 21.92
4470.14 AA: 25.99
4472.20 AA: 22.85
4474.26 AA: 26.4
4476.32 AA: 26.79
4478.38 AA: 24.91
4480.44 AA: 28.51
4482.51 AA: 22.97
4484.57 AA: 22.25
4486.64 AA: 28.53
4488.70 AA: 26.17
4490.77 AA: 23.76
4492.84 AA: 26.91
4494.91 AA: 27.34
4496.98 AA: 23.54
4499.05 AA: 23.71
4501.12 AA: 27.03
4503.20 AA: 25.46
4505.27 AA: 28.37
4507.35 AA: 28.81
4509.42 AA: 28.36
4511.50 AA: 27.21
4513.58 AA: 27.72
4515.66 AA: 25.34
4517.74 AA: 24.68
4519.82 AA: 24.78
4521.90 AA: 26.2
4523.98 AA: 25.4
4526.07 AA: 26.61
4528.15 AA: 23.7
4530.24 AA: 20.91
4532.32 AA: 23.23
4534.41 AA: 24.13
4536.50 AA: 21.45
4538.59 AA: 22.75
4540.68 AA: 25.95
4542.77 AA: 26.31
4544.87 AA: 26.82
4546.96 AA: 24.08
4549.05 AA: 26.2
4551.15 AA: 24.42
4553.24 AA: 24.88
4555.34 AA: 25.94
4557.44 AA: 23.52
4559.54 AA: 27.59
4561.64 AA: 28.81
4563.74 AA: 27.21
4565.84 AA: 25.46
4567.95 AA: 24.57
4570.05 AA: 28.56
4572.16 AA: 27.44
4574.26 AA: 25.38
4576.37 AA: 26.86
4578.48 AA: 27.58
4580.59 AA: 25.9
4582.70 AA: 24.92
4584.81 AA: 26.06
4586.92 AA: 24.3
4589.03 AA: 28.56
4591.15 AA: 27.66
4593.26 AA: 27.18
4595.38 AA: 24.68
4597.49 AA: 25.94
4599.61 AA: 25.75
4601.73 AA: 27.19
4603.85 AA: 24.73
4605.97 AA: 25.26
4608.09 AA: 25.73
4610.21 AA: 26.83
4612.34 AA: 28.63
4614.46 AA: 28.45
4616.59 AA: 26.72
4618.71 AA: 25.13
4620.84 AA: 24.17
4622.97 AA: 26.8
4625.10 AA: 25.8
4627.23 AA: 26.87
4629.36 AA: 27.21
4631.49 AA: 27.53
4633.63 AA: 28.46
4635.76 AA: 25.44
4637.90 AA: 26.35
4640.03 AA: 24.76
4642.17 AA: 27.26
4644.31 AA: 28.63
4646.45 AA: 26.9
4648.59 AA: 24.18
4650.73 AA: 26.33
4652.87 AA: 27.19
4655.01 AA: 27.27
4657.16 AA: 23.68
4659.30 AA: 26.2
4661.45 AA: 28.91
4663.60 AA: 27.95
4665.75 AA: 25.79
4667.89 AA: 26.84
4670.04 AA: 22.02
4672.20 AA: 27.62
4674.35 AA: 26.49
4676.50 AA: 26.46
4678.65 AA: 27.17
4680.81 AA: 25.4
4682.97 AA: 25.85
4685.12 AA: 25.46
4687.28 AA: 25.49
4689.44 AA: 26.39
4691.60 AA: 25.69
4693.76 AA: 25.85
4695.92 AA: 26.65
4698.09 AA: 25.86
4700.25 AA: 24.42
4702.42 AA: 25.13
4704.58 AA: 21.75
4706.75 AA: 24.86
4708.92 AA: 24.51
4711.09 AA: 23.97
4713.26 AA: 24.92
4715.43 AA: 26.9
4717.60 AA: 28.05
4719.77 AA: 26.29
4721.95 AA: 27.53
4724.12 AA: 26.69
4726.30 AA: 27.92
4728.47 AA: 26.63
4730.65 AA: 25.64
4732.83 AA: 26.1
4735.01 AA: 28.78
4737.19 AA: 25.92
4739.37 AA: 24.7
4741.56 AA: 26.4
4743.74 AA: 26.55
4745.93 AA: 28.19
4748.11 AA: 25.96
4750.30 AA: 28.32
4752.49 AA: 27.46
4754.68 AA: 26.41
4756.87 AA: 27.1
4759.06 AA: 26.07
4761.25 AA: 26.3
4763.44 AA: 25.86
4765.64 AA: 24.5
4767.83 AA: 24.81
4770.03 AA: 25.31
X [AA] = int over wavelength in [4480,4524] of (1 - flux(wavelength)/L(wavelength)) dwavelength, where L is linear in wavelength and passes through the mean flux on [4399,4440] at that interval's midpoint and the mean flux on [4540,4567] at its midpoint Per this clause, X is -2.4 AA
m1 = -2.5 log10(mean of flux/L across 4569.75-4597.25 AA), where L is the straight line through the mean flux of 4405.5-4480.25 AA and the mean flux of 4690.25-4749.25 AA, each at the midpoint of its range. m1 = -0.07 mag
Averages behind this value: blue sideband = 23.4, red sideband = 26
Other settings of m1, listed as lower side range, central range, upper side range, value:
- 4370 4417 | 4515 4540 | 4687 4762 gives -0.051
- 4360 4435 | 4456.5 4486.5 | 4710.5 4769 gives -0.046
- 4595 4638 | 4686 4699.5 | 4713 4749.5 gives 0.028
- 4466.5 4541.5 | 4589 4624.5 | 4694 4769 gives -0.030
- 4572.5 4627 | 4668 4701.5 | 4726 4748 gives 0.028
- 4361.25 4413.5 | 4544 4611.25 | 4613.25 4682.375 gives -0.047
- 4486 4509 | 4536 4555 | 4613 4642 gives 0.064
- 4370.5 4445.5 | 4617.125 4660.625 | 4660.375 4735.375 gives -0.048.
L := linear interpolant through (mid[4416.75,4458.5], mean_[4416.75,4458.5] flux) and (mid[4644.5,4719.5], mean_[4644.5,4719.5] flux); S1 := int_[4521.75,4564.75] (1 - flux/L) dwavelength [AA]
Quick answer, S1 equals -0.7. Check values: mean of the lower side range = 23.6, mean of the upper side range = 25.9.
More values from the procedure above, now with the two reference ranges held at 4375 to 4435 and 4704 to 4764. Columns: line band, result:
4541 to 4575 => -3.2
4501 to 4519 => -3.0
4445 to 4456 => -0.9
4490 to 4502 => -1.3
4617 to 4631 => -0.8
